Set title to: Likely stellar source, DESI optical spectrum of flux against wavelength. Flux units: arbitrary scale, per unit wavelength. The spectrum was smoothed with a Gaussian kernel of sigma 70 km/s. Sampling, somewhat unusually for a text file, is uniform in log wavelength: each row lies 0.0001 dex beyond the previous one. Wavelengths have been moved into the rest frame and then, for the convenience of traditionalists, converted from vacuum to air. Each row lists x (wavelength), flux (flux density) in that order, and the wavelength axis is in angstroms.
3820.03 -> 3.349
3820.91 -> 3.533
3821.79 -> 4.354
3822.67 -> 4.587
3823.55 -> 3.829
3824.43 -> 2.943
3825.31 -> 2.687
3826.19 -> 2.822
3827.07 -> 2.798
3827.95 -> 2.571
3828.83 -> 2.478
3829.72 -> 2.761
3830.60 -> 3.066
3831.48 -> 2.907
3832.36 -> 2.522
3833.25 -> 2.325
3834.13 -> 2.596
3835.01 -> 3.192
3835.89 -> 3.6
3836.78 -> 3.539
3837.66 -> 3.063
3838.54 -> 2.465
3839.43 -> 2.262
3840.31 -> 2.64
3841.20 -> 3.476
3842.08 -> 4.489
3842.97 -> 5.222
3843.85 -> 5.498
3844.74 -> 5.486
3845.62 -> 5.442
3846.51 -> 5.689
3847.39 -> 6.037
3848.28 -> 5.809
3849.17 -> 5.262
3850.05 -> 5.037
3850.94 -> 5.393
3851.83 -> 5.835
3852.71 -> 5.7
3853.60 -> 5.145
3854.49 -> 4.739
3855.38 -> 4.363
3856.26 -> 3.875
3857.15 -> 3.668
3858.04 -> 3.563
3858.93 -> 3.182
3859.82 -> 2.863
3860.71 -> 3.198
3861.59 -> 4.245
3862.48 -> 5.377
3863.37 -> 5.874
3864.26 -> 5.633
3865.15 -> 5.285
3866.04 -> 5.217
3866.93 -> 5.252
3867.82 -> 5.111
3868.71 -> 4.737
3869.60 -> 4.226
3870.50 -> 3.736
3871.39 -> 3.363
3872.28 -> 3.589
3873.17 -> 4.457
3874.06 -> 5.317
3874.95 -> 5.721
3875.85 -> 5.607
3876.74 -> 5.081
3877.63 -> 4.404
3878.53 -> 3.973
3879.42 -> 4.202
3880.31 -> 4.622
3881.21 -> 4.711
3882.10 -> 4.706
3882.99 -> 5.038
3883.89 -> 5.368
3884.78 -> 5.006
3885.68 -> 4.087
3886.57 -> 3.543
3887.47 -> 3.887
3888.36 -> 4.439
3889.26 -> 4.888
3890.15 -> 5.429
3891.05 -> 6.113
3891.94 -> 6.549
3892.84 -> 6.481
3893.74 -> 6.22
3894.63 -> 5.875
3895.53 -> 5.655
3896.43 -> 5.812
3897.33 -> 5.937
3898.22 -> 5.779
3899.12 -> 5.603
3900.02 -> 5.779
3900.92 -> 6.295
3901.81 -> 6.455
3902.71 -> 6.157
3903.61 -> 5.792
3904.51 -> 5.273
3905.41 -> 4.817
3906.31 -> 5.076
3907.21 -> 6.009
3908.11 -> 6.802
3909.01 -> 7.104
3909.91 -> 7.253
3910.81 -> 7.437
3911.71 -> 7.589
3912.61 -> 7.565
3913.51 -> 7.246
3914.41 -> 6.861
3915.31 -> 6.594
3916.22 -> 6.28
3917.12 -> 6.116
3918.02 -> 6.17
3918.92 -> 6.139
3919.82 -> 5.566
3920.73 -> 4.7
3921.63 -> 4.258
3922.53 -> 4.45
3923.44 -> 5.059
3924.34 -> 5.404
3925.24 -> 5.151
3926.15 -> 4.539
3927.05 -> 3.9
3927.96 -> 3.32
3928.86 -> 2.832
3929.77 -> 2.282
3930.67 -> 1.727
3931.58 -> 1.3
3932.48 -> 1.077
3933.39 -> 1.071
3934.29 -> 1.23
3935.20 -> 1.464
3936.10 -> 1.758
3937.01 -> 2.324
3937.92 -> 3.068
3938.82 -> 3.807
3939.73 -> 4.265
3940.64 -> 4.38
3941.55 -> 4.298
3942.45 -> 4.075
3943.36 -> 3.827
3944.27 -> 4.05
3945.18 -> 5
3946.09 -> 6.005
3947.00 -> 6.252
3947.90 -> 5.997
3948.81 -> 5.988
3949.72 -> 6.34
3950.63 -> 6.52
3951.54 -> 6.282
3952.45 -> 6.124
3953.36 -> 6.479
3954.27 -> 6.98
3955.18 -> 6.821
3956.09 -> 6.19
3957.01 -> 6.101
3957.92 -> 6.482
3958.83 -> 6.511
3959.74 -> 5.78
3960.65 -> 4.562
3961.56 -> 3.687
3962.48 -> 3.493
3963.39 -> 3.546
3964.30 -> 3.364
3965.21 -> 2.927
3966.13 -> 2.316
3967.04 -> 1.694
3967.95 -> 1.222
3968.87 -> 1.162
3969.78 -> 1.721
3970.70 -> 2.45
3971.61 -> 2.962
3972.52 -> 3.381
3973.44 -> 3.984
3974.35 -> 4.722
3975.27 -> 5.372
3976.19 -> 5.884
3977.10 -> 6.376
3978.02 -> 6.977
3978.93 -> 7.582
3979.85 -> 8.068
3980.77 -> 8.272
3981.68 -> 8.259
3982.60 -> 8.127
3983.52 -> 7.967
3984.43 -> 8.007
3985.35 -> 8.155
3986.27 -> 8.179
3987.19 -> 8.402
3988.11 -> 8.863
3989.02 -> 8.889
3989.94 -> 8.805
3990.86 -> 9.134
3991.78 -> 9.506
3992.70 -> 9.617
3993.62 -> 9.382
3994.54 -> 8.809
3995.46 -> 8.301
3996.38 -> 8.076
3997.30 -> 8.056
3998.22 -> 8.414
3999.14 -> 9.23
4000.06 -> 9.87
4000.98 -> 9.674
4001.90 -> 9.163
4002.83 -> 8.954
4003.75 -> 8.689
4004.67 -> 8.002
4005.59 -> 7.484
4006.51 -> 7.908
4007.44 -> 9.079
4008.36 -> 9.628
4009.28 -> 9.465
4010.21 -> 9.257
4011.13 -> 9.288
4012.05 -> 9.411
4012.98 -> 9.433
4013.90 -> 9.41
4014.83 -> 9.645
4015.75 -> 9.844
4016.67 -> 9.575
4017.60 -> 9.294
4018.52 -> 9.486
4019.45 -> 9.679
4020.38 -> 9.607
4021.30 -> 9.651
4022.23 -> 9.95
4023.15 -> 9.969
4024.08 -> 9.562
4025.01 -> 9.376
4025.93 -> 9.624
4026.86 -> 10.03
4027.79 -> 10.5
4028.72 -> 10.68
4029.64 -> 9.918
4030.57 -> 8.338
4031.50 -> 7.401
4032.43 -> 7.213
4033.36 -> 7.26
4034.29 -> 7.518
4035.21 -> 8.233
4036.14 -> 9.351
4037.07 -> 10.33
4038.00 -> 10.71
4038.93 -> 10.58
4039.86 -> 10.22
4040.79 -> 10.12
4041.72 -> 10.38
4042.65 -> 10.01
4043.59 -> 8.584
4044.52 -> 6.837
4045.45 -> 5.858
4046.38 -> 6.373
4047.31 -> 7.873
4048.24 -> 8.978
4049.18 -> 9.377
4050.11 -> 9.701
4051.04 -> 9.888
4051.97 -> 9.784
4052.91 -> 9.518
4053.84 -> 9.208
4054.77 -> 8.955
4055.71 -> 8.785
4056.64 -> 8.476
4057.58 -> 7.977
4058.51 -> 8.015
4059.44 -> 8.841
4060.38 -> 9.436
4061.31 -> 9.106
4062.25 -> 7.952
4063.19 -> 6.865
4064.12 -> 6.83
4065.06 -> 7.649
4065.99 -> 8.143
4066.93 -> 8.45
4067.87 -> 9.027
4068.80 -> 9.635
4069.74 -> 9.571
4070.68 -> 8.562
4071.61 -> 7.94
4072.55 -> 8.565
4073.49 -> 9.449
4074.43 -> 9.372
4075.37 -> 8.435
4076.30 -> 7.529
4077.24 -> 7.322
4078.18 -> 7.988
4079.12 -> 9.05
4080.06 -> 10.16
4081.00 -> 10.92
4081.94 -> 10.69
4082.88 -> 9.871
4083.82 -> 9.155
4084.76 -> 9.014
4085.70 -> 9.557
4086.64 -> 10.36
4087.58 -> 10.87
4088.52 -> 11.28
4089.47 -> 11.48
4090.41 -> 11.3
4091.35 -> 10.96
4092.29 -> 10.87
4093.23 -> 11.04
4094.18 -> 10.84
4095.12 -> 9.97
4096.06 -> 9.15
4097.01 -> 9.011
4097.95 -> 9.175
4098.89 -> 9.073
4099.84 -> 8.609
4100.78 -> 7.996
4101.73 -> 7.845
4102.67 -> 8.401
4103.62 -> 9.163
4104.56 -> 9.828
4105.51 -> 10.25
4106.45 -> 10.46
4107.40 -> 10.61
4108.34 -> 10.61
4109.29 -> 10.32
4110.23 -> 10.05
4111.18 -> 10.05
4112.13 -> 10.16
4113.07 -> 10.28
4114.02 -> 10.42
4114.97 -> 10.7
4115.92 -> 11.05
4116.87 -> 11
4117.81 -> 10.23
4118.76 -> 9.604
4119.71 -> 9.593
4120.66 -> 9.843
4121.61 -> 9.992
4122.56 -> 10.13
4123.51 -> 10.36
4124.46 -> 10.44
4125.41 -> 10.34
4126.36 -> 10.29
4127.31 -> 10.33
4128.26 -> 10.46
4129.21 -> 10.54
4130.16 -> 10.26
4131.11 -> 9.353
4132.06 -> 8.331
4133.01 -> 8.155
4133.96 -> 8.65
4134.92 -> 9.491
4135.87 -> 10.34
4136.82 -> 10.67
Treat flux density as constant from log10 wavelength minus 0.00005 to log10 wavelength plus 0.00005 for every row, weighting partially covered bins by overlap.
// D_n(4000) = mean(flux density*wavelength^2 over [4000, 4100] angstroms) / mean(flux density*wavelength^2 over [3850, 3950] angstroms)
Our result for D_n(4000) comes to 2.0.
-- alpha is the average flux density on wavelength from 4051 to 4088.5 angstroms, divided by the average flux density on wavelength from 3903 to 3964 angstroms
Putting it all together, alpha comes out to 1.8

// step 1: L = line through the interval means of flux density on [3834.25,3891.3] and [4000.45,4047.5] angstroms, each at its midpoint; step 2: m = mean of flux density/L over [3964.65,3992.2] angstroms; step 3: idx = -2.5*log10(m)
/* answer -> 0.31 mag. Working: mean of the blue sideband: 4.55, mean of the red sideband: 9.11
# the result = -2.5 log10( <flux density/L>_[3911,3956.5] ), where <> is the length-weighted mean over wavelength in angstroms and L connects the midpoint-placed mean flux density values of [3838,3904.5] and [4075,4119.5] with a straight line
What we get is 0.30 mag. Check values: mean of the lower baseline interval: 4.91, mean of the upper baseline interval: 9.85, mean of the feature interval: 4.75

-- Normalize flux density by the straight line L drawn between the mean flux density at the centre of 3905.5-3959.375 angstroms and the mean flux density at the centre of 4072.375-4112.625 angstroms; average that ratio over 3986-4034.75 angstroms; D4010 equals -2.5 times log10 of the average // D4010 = -0.239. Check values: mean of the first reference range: 5.01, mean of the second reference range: 9.7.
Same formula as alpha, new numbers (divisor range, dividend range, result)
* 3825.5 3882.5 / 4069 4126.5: 2.31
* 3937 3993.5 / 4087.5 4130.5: 1.79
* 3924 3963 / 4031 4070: 1.98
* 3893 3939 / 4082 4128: 2.03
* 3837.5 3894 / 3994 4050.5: 1.93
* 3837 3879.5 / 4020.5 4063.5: 1.97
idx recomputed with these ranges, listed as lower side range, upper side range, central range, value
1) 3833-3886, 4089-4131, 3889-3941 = 0.13 mag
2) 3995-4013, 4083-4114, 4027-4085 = 0.07 mag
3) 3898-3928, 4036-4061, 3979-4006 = -0.12 mag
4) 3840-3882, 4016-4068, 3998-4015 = -0.12 mag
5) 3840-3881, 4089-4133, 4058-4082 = 0.06 mag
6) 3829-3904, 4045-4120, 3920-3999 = 0.27 mag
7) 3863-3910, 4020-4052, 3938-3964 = 0.29 mag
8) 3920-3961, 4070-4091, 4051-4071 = 0.02 mag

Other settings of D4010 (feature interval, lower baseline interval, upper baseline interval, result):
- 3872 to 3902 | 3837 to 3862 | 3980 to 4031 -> 0.07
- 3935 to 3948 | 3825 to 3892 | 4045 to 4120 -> 0.47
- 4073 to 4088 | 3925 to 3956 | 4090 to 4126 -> -0.04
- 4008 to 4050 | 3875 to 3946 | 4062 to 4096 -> -0.15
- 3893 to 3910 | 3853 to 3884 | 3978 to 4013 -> -0.06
